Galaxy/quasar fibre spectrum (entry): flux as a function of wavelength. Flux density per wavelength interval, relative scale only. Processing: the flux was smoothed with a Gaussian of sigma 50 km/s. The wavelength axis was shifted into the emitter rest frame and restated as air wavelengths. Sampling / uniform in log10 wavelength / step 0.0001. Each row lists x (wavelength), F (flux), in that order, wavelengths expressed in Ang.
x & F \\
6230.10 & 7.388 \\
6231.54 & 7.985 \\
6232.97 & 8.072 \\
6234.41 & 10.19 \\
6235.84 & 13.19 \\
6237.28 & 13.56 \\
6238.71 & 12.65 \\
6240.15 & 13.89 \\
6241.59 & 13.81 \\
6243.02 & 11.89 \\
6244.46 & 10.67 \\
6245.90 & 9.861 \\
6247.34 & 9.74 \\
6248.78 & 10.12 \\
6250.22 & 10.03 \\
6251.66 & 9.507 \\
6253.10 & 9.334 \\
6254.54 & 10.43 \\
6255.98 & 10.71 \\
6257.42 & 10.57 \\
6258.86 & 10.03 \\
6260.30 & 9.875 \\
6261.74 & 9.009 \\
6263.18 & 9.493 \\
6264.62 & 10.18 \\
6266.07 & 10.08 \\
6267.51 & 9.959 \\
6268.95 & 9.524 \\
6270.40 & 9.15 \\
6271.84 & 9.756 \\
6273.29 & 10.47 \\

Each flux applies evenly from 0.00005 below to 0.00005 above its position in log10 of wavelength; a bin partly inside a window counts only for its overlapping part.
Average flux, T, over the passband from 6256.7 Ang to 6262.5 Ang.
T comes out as 9.88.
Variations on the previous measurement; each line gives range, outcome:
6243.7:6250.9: 10.1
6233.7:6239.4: 12.4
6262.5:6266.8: 9.92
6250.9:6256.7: 10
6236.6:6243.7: 13.2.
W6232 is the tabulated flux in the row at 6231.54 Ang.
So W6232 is 7.985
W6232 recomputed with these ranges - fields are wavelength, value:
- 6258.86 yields 10.03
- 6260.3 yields 9.875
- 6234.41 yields 10.19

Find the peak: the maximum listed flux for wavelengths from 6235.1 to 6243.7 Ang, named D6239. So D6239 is 13.89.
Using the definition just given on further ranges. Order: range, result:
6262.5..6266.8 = 10.18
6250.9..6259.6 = 10.71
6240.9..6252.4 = 13.81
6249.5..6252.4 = 10.03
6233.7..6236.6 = 13.19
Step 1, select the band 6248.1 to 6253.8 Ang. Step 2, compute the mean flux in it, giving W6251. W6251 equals 9.74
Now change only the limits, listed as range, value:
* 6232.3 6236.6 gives 10.5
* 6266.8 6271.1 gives 9.54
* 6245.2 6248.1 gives 9.79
